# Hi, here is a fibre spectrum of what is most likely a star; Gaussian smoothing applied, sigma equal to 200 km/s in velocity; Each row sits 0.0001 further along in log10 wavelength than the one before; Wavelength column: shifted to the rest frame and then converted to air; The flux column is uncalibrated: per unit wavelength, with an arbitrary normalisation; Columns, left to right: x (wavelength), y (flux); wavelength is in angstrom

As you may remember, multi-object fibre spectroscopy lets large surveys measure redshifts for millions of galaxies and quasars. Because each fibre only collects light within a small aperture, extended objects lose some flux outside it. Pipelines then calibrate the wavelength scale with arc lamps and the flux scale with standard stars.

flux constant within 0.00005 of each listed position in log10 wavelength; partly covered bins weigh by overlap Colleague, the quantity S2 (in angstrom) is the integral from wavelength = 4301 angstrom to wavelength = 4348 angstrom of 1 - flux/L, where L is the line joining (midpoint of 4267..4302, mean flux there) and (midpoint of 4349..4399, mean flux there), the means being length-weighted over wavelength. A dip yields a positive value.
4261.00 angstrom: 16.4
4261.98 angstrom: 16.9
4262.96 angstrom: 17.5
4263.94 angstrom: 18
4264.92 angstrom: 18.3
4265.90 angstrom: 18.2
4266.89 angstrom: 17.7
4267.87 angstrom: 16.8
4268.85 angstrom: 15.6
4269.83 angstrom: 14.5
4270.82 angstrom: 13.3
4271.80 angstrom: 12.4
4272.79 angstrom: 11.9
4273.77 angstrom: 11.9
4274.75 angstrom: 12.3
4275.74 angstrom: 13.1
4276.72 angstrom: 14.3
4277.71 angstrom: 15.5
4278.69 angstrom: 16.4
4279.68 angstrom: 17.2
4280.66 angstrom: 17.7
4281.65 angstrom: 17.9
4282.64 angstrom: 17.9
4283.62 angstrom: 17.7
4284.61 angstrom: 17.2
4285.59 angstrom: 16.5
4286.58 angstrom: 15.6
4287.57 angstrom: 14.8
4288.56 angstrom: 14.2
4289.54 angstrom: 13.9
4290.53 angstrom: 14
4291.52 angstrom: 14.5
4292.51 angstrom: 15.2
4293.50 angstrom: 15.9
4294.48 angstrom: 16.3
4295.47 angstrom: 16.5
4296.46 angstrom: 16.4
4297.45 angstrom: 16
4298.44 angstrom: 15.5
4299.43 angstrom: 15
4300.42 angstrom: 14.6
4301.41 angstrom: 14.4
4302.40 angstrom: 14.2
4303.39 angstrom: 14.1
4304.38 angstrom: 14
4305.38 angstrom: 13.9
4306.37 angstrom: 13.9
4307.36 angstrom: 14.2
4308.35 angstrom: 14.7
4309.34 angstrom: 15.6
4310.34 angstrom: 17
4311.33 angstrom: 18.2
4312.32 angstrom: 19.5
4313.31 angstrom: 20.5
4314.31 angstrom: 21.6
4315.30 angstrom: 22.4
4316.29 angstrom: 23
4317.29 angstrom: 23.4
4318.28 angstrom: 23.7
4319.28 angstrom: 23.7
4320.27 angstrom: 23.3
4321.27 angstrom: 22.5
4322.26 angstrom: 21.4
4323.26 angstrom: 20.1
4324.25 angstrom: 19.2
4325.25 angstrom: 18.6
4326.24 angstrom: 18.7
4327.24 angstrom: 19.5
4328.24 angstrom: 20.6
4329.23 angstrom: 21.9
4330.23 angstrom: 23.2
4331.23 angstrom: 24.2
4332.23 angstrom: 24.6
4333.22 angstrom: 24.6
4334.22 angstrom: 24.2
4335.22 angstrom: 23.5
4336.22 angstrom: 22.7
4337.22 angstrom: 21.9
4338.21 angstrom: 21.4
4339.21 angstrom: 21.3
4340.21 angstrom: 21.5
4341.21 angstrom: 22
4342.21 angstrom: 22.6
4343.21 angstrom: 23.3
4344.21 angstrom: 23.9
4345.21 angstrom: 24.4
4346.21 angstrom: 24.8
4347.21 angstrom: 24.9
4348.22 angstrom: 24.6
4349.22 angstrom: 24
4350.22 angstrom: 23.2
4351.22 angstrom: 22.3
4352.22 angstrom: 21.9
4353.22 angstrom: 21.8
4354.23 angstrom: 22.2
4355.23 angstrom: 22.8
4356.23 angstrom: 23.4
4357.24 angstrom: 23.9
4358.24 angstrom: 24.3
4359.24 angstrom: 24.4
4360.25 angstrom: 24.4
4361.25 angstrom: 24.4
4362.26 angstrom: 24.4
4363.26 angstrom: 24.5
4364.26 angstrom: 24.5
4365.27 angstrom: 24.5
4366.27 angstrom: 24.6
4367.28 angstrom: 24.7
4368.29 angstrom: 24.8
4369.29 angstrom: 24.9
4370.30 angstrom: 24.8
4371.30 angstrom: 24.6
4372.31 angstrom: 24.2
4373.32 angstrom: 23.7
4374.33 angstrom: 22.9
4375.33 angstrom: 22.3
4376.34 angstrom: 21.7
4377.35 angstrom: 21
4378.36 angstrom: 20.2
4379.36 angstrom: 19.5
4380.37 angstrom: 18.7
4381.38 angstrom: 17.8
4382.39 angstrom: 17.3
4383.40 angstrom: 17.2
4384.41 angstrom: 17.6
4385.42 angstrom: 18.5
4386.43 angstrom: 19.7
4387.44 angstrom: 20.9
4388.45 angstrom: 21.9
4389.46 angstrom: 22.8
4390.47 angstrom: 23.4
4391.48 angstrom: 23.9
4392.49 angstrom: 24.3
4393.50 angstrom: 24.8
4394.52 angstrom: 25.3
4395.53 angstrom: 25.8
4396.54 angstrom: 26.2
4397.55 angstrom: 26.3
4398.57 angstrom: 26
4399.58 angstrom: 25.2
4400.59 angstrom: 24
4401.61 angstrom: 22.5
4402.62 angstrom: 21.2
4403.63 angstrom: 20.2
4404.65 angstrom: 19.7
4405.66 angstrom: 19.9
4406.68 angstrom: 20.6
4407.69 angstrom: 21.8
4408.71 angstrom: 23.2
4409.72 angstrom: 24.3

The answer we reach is -4.7 angstrom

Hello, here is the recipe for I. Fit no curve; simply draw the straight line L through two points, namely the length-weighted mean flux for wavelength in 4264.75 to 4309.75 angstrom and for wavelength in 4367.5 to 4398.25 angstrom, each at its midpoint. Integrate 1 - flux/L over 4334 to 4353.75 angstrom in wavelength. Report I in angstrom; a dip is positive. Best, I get -3.66 angstrom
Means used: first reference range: 15.2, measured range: 23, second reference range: 22.3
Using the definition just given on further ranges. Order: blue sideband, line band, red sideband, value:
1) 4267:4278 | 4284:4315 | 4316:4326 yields 4.2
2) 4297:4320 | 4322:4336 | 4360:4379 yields -1.5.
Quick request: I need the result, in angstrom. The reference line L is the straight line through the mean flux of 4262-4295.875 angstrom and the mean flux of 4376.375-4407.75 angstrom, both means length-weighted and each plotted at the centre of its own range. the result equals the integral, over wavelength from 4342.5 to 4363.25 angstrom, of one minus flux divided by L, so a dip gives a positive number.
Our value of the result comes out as -4.3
